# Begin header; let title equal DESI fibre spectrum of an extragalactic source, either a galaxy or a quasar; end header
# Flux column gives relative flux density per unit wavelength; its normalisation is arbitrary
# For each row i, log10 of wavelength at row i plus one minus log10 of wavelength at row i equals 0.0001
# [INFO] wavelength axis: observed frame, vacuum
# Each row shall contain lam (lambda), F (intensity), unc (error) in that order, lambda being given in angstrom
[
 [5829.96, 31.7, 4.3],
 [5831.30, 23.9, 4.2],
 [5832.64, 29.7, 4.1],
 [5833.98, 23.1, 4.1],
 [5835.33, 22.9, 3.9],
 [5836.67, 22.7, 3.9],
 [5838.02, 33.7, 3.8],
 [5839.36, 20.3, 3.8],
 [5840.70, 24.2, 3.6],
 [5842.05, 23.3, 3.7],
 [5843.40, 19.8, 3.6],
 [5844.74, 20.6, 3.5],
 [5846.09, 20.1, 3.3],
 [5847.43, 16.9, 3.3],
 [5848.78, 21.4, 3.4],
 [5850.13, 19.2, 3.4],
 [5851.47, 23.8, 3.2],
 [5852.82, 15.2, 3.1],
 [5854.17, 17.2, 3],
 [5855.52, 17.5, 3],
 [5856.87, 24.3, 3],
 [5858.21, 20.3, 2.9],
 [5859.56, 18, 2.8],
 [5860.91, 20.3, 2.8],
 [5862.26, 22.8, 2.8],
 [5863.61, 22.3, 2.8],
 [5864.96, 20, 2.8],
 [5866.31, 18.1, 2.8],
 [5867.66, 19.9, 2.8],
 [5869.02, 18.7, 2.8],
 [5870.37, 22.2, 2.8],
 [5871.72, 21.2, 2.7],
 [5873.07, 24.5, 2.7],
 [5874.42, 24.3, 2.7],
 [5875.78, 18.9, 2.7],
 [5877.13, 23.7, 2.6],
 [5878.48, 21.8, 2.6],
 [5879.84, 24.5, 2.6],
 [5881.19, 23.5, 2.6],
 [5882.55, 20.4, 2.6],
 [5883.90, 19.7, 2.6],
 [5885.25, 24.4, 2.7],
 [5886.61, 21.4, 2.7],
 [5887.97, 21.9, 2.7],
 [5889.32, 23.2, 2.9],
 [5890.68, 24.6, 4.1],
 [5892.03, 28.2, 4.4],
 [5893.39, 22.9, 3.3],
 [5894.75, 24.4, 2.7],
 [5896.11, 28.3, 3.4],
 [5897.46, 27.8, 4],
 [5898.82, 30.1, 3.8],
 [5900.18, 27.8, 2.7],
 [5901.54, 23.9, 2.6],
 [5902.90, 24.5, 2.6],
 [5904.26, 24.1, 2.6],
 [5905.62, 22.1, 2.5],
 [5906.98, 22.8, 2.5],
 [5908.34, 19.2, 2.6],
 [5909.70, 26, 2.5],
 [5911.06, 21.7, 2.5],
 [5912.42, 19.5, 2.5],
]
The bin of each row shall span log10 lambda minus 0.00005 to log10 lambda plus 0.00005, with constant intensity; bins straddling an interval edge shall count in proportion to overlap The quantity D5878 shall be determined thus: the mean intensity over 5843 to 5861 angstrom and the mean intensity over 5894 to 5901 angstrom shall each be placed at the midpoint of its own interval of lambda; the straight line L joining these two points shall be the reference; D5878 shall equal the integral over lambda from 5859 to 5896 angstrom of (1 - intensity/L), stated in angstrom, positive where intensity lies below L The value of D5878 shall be 2.9 angstrom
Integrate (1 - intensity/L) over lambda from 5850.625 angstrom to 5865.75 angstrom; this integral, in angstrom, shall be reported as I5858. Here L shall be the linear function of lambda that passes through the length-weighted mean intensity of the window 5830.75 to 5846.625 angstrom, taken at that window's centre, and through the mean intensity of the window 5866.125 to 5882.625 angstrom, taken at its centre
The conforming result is 1.7 angstrom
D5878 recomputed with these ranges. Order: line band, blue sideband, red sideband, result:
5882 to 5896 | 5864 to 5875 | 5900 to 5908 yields -0.4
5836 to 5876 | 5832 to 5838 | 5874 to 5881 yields 5.0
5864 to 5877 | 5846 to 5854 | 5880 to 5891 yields 0.0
